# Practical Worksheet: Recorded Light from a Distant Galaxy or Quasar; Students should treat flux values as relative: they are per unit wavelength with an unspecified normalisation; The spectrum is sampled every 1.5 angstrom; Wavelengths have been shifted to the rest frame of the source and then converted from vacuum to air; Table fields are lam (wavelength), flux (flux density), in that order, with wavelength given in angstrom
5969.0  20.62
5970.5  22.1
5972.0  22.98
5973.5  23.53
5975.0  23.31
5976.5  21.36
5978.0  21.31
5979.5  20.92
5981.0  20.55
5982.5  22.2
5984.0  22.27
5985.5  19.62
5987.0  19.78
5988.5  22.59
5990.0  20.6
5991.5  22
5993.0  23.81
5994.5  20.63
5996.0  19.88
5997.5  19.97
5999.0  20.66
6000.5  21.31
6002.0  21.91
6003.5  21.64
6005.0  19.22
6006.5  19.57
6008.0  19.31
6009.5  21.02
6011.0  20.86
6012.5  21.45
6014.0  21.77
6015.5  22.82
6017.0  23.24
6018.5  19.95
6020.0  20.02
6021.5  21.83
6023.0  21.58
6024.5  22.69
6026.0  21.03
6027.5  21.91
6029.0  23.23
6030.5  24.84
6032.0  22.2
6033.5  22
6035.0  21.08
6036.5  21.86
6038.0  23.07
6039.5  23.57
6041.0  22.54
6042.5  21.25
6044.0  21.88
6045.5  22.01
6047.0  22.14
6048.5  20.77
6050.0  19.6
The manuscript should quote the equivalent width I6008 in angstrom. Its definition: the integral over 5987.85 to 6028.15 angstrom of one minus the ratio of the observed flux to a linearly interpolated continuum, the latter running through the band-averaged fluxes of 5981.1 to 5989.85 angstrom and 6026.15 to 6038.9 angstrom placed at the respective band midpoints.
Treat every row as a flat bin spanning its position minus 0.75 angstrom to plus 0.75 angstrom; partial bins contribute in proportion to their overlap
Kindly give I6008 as 1.05 angstrom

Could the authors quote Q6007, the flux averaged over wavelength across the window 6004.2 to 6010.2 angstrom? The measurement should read 19.8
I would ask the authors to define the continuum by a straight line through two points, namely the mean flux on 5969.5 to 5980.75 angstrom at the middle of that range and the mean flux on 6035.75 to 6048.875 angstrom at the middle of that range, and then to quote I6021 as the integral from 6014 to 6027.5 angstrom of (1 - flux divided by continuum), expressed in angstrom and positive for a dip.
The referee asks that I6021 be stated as 0.3 angstrom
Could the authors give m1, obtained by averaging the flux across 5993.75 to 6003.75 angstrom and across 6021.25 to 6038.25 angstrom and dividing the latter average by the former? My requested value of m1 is 1.1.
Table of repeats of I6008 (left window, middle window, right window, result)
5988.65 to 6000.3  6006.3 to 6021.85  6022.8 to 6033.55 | 0.6 angstrom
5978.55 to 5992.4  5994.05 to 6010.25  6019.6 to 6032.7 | 0.9 angstrom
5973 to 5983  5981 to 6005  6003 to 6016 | 0.2 angstrom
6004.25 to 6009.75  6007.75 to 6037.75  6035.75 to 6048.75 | -1.5 angstrom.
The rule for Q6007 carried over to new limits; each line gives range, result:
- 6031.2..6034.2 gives 22.1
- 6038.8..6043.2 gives 22.5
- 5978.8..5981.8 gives 20.8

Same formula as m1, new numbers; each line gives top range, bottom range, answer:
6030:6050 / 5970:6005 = 1.03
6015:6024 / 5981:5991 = 1.02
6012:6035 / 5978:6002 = 1.04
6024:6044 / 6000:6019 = 1.06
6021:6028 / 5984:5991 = 1.04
